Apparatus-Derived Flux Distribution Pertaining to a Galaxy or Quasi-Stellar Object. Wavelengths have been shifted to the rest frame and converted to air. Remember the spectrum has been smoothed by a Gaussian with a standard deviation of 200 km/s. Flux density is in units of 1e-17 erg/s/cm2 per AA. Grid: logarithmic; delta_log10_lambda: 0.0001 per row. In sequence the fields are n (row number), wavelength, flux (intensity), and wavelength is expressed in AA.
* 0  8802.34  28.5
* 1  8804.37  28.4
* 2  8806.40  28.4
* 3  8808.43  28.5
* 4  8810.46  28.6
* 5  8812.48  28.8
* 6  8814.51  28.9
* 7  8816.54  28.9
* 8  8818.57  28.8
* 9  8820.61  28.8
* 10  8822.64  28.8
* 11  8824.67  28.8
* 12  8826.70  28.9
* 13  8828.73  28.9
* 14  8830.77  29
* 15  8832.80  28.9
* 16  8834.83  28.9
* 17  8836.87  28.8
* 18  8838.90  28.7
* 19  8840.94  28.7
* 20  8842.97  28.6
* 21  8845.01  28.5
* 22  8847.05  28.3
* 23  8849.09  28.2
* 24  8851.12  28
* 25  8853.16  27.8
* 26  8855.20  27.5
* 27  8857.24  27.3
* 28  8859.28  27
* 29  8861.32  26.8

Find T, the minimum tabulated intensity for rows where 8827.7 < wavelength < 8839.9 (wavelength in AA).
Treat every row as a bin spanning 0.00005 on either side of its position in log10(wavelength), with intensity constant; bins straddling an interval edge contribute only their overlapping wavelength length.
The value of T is 28.7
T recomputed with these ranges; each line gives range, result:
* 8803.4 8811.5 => 28.4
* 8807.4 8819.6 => 28.5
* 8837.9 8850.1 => 28.2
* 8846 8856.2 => 27.5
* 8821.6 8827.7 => 28.8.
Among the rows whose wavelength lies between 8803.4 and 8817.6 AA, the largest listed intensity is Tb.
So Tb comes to 28.9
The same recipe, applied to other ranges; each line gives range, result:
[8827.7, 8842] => 29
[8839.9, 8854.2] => 28.7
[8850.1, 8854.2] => 28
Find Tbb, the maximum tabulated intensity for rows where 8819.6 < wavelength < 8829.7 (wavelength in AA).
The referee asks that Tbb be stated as 28.9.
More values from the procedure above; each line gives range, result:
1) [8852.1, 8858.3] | 27.8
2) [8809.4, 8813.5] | 28.8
